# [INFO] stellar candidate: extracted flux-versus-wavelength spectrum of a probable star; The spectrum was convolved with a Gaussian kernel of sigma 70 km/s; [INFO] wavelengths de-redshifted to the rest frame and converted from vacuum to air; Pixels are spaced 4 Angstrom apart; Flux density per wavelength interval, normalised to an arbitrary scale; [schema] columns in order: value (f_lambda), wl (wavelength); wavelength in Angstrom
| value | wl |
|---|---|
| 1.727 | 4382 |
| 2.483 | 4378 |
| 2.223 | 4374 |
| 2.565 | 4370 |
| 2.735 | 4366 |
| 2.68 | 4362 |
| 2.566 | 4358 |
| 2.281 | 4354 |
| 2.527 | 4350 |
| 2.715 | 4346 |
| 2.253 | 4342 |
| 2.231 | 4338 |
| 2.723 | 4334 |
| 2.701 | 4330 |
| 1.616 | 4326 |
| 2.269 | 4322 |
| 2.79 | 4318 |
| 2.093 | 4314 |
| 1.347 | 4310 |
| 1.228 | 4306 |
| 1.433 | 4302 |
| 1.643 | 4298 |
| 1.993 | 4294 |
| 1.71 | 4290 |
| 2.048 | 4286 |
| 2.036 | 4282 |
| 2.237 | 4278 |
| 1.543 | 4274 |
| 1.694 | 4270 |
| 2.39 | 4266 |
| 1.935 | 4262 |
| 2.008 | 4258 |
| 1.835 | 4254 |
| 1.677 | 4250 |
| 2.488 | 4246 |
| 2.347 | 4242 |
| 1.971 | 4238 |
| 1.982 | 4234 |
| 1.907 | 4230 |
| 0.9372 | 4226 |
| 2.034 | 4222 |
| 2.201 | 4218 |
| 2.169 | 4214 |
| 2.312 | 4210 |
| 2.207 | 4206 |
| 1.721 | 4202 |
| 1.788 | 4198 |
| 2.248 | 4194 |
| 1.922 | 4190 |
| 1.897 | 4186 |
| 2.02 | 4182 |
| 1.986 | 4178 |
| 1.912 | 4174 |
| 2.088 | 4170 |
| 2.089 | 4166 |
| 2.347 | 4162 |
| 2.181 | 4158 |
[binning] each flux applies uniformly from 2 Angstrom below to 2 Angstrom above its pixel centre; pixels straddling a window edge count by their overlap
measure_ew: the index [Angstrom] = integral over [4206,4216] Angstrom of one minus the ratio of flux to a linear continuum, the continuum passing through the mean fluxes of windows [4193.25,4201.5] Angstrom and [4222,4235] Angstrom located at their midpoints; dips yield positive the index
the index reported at -2.4 Angstrom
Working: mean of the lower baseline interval 1.93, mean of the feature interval 2.23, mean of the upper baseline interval 1.65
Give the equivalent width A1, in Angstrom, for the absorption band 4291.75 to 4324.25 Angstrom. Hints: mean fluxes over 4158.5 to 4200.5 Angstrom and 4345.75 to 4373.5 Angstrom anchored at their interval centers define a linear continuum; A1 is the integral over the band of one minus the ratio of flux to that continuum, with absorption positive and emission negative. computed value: 7.6 Angstrom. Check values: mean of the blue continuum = 2.03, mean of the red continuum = 2.55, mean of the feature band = 1.85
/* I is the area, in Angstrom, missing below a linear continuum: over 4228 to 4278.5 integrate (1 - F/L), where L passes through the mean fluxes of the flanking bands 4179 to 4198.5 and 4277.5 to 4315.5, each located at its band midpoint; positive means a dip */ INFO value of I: -4.0 Angstrom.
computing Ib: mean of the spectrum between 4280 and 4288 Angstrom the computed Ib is 2.04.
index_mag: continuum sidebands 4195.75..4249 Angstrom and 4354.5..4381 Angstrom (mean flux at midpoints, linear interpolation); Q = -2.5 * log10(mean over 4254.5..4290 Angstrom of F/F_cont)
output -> 0.11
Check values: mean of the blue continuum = 2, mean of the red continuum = 2.5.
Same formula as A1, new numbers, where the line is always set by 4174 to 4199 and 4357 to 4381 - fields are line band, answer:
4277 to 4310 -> 7.7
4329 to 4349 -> -0.8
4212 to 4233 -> 2.3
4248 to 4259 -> 1.8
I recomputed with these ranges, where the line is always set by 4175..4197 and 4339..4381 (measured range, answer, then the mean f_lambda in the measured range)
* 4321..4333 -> 0.8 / 2.23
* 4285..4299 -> 2.7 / 1.85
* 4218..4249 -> 2.5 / 1.96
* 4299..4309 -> 4.1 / 1.36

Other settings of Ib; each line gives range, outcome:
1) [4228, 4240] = 1.95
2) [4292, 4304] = 1.69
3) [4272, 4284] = 1.94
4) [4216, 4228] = 1.72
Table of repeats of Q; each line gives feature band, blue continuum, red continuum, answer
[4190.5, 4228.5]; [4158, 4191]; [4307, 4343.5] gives 0.07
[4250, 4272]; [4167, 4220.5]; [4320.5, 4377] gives 0.14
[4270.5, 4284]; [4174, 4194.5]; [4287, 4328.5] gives -0.03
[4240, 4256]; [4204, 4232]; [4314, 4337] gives 0.00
